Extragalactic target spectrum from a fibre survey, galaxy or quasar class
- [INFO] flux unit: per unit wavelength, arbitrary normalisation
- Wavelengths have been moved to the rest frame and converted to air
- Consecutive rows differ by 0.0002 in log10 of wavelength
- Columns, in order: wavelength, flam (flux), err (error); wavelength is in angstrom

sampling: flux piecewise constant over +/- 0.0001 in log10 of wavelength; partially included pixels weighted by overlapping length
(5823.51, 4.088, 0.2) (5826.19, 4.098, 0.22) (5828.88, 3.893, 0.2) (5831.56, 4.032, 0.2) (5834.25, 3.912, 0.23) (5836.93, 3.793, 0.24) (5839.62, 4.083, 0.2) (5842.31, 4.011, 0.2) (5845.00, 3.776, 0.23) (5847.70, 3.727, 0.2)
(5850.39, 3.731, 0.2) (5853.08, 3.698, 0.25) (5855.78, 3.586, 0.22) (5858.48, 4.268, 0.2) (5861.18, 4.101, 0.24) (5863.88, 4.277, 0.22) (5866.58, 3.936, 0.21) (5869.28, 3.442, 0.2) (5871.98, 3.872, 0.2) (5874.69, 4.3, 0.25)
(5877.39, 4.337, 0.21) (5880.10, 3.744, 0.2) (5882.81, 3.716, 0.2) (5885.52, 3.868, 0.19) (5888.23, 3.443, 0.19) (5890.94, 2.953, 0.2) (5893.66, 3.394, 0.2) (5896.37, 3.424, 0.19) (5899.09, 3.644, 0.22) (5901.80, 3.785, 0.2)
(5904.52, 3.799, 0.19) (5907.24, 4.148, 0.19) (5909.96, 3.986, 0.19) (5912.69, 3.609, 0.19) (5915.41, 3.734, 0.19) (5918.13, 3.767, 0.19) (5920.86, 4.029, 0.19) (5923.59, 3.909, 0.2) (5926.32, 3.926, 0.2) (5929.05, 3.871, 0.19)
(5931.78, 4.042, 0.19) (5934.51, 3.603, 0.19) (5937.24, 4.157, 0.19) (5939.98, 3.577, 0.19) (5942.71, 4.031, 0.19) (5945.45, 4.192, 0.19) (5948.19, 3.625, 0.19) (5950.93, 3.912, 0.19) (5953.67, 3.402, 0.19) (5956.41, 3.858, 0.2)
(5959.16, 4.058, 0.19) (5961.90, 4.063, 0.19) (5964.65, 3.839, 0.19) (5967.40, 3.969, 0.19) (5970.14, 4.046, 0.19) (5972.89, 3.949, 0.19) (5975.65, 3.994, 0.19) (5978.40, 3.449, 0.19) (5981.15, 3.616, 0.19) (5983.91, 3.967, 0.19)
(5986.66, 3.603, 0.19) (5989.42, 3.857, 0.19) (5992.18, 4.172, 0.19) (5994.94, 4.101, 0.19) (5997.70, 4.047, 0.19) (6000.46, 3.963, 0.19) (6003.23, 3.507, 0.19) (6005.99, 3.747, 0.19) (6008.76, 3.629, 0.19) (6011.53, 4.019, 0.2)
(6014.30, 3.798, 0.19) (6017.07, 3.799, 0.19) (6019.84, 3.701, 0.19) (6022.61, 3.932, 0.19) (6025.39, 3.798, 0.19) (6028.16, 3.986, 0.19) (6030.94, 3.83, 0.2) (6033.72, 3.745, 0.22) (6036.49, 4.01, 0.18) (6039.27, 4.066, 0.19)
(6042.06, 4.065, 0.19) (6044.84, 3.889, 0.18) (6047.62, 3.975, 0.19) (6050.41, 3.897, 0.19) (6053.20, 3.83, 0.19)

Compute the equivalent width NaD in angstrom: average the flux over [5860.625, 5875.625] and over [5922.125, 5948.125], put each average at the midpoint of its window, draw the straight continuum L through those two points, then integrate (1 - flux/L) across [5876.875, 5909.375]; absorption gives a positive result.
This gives 2.2 angstrom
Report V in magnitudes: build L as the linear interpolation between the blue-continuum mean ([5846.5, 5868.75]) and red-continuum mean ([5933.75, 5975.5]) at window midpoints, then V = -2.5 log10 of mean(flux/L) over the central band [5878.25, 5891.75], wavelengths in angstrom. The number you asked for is 0.09 mag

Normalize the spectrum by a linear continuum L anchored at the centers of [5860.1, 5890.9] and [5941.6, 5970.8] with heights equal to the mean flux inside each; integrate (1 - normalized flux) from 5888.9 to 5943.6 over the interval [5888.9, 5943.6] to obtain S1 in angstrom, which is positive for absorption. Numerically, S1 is 1.7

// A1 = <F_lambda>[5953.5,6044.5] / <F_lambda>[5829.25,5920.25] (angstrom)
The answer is 1.01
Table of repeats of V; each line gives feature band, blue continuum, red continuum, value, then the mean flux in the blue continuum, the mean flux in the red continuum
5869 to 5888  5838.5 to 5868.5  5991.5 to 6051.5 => 0.005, 3.92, 3.89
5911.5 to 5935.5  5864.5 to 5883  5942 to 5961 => 0.015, 3.93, 3.87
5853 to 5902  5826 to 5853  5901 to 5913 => 0.031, 3.89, 3.89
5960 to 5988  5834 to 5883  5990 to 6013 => 0.013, 3.92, 3.9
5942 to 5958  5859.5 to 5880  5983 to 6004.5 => 0.032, 4.02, 3.9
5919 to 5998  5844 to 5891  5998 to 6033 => -0.018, 3.84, 3.81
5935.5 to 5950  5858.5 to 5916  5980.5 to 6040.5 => -0.023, 3.8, 3.86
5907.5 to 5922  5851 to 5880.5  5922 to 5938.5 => 0.023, 3.96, 3.92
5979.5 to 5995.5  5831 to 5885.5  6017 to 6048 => 0.011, 3.91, 3.9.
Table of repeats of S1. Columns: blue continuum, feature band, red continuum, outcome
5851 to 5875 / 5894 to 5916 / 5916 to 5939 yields 0.9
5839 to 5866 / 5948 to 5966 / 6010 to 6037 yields 0.2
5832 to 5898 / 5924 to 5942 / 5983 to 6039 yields -0.2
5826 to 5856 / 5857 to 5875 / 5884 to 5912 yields -1.2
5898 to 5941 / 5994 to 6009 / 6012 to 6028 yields 0.0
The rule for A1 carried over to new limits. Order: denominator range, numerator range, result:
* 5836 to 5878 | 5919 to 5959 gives 0.99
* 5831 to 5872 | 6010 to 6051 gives 1.00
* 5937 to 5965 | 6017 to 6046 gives 1.01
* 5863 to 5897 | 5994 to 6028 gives 1.02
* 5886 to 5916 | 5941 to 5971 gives 1.07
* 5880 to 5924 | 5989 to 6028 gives 1.05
